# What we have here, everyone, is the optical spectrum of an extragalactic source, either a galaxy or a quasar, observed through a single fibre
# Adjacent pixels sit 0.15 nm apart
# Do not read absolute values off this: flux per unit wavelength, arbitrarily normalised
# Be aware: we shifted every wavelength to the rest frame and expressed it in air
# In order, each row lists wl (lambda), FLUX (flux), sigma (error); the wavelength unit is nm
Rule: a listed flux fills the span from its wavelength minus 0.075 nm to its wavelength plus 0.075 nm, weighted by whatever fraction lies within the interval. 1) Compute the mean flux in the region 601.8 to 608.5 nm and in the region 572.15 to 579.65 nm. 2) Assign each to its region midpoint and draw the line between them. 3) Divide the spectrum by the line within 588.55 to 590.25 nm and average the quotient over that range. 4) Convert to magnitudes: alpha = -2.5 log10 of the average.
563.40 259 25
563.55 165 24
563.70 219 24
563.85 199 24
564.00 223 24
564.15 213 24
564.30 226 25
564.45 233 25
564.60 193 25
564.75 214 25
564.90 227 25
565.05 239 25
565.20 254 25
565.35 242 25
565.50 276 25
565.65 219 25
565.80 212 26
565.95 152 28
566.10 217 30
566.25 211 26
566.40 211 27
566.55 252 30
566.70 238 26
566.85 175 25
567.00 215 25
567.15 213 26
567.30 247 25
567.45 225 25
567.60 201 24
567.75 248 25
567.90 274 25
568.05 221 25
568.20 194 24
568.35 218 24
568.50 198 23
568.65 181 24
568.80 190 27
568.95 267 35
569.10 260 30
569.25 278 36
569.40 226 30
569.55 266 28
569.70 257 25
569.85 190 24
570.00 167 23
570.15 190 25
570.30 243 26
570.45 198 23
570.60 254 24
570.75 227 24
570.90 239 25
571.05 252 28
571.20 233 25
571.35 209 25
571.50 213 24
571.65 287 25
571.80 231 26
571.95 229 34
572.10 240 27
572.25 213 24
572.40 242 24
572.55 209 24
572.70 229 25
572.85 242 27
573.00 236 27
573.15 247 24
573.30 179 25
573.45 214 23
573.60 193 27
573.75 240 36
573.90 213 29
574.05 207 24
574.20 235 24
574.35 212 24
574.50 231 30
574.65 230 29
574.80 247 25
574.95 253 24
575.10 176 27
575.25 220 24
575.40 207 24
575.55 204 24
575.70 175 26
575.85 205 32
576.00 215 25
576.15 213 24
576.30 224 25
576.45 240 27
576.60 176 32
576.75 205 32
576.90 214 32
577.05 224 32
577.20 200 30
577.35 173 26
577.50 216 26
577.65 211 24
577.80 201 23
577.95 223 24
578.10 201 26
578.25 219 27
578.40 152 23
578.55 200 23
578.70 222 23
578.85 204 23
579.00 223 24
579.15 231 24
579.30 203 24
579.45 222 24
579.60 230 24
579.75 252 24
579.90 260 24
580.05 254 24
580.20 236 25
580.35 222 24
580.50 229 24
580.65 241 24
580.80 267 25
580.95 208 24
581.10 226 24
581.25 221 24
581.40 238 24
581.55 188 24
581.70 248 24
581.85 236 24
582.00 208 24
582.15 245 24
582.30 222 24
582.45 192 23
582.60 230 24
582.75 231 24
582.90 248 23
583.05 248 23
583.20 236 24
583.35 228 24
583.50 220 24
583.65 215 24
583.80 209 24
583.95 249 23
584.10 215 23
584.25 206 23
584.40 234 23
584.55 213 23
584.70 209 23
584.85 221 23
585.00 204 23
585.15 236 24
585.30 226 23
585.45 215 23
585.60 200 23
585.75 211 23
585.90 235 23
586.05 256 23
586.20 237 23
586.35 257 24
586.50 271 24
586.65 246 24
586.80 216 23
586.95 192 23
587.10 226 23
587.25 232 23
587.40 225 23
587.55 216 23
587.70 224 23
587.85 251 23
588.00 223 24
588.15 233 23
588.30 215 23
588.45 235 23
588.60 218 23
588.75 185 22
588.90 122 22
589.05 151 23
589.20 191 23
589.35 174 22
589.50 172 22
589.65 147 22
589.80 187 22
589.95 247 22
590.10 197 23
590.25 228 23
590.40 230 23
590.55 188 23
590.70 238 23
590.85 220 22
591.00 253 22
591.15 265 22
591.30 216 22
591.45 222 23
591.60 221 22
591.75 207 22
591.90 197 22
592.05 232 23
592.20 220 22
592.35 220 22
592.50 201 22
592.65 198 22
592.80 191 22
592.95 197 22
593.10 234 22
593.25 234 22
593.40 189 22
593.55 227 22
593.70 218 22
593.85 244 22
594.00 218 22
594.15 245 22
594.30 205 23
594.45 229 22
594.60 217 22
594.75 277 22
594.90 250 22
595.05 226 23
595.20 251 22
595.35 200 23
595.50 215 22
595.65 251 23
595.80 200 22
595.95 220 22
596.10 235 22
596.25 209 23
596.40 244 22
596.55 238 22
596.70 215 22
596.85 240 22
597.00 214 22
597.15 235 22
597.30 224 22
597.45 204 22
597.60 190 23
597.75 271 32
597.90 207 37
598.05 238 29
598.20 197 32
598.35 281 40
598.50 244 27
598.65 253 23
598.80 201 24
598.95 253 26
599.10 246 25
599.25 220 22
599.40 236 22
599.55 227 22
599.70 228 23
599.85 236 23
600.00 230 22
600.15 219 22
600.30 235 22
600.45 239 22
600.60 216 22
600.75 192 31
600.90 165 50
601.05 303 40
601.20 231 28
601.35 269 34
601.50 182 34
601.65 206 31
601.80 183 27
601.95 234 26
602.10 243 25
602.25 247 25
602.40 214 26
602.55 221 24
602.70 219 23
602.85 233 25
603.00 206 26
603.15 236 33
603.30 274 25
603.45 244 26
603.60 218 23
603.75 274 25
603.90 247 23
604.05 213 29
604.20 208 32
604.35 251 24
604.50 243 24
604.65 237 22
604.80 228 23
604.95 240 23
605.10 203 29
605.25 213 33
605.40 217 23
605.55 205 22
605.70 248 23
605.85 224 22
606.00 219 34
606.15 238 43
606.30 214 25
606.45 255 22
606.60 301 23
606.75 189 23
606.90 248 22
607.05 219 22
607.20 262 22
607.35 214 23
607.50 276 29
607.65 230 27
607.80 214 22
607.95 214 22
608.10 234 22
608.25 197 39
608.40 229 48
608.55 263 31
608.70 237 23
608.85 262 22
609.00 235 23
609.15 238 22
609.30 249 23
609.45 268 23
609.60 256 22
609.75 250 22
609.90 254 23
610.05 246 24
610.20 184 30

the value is 0.21 mag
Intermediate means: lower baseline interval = 214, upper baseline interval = 231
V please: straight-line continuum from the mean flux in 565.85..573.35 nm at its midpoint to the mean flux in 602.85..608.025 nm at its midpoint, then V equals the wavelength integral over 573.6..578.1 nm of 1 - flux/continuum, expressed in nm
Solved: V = 0.26 nm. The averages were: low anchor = 225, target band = 213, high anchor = 233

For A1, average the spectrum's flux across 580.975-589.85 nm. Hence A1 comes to 218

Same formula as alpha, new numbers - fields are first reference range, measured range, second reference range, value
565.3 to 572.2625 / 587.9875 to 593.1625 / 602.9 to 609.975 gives 0.12 mag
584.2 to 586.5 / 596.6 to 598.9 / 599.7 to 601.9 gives -0.02 mag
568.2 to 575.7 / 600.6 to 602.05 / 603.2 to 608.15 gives 0.07 mag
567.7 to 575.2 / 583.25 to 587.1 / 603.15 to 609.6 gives 0.02 mag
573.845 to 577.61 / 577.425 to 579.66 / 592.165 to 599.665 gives 0.02 mag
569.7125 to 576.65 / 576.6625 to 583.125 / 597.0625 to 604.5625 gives 0.01 mag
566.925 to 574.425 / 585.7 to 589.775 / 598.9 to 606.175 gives 0.07 mag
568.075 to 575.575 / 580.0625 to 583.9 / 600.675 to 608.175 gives -0.01 mag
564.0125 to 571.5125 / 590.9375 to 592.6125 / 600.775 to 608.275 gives 0.03 mag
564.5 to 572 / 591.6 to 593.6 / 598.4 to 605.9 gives 0.08 mag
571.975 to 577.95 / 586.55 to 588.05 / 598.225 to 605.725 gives -0.02 mag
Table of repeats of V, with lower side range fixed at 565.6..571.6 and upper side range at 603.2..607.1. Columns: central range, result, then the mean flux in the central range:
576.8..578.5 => 0.17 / 203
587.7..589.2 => 0.16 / 204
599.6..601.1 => 0.05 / 225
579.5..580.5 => -0.07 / 241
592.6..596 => 0.10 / 224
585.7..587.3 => -0.05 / 235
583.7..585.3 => 0.05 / 220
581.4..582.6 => 0.03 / 222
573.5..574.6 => 0.03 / 219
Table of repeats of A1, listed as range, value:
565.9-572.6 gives 225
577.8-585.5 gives 224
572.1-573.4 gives 225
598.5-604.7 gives 230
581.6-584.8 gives 225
